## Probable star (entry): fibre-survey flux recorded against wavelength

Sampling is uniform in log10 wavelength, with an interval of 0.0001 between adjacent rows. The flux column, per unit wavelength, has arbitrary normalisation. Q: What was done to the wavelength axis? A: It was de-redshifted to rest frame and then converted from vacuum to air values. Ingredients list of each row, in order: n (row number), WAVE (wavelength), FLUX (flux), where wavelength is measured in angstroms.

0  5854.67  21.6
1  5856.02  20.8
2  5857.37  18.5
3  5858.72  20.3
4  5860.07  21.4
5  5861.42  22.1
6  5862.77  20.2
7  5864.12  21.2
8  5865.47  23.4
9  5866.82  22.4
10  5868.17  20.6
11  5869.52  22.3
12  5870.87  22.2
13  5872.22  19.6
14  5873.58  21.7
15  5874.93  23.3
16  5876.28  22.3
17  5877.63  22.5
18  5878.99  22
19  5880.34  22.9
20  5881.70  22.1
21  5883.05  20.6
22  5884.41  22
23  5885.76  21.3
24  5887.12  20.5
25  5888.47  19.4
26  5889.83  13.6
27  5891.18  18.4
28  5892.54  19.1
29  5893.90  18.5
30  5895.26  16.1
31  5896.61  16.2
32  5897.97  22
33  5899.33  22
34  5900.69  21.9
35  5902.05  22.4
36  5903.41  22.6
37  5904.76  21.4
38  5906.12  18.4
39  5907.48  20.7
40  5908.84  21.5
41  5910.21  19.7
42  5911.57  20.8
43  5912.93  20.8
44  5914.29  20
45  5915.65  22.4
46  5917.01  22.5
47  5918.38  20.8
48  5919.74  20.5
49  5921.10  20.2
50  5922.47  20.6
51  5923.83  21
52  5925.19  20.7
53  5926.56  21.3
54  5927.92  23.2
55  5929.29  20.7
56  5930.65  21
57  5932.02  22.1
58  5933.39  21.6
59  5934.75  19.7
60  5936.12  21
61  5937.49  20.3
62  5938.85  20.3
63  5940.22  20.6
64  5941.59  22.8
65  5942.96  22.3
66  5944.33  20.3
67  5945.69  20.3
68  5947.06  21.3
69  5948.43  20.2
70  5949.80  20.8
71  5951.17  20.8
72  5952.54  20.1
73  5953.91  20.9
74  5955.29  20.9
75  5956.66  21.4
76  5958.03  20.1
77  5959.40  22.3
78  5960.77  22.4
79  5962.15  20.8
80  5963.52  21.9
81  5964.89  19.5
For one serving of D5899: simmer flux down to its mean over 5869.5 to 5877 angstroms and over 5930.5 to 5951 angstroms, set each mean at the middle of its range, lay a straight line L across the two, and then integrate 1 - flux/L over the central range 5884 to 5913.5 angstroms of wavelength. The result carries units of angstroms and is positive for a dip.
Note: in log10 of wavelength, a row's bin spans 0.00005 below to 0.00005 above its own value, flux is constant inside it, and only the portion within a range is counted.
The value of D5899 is 2.2 angstroms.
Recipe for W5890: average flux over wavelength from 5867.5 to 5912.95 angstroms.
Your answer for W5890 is 20.6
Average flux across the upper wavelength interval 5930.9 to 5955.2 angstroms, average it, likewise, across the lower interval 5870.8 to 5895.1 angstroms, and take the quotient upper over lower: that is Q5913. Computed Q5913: 1.0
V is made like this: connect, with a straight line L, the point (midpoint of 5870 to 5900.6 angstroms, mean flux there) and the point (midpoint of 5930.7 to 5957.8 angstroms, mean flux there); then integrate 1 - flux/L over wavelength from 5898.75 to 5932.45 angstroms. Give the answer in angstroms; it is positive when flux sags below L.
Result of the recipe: -0.8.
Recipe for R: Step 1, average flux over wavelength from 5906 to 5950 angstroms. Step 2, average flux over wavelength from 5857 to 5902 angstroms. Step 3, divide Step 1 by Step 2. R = 1.01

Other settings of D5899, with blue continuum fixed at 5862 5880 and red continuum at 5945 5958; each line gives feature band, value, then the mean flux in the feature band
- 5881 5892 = 0.97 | 19.7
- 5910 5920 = 0.10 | 21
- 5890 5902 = 1.28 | 19.2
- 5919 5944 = -0.12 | 21.1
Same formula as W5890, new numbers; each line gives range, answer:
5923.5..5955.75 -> 21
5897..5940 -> 21.1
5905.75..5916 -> 20.5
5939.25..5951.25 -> 21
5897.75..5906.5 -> 21.6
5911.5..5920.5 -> 21.1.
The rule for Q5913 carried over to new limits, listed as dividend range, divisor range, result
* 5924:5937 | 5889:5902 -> 1.13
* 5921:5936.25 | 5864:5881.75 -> 0.96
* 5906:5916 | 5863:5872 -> 0.94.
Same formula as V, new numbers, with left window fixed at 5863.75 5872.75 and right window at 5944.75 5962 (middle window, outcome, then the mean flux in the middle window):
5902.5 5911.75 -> 0.3 angstroms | 20.8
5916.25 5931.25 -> 0.1 angstroms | 21.1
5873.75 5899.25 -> 1.6 angstroms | 20.2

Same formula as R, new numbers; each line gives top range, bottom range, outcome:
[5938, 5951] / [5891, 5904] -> 1.05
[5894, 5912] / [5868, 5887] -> 0.93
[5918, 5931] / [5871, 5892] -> 1.01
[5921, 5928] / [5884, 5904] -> 1.07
